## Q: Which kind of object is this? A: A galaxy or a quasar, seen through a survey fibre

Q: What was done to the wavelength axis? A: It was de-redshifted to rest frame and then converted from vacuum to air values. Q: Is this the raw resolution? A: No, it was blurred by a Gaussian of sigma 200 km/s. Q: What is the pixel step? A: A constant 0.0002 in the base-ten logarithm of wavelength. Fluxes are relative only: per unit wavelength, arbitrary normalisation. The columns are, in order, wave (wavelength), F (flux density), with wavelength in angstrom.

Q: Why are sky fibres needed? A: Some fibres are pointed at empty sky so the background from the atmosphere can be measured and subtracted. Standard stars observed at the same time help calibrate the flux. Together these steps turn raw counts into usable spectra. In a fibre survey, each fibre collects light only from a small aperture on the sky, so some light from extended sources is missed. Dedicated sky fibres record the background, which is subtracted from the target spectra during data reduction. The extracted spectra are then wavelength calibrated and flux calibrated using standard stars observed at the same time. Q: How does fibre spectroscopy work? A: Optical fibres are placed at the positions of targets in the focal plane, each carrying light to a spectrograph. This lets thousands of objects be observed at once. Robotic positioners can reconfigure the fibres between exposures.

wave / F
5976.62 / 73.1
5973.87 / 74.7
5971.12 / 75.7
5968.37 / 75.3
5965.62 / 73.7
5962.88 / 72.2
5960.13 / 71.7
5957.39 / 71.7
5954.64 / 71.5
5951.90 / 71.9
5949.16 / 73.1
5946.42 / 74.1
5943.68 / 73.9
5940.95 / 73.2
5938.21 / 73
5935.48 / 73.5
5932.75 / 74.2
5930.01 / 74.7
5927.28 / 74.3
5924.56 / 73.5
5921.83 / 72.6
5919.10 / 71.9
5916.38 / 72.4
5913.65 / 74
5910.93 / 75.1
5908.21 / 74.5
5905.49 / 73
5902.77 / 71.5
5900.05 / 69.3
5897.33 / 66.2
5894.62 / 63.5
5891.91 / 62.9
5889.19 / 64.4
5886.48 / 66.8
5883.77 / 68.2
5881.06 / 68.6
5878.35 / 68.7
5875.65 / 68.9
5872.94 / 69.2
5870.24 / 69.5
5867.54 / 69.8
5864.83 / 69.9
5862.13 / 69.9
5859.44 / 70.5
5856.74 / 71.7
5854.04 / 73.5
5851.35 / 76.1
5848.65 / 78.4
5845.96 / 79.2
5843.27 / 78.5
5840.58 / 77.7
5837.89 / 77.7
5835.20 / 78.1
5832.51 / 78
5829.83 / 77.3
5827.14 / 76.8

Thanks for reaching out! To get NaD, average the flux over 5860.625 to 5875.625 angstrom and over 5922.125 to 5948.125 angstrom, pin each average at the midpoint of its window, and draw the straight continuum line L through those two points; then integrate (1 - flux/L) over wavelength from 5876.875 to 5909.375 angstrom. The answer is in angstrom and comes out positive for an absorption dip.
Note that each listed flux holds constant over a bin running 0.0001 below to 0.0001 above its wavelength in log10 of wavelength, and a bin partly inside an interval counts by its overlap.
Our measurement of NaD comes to 1.4 angstrom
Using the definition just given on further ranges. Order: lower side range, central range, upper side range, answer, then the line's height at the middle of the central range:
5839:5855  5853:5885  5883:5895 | 0.48 angstrom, 70.9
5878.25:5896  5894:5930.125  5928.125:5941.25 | -0.98 angstrom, 70.1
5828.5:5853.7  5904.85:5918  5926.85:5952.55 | 0.17 angstrom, 74.8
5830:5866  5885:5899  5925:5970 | 1.80 angstrom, 74.5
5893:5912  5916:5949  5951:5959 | -1.11 angstrom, 71.1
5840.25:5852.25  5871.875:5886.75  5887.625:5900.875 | 0.14 angstrom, 69.1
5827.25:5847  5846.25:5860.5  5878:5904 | 0.03 angstrom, 74.6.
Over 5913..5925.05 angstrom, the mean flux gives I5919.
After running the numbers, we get 72.7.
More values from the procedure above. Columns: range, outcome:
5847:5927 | 70.6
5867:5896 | 67.3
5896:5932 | 72.6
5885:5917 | 69.4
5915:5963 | 73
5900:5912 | 73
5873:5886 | 68.5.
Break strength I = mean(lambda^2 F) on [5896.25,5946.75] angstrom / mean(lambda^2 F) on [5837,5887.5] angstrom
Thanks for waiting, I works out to 1.0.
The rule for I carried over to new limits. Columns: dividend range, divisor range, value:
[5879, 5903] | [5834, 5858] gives 0.88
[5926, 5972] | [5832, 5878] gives 1.03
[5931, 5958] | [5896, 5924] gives 1.03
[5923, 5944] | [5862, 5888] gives 1.09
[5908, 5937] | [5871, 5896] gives 1.12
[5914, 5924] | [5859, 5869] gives 1.06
